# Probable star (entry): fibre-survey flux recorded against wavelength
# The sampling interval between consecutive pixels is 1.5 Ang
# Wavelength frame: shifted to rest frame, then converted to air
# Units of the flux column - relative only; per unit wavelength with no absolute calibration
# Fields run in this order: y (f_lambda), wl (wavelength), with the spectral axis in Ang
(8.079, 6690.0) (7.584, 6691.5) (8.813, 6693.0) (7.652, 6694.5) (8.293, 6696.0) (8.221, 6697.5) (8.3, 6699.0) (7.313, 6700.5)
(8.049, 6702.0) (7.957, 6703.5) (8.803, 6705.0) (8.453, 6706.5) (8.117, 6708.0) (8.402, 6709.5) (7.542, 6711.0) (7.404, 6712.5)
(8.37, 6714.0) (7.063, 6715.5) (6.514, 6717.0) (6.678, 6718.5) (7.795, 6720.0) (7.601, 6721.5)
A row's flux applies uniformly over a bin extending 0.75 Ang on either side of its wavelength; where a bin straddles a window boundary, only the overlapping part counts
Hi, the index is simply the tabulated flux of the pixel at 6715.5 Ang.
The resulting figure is 7.063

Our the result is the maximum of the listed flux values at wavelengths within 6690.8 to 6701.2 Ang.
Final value 8.813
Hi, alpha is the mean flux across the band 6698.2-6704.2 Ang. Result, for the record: 7.91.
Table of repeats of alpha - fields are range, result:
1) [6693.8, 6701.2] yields 7.96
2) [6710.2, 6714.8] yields 7.77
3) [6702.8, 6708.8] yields 8.34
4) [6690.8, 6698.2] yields 8.12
